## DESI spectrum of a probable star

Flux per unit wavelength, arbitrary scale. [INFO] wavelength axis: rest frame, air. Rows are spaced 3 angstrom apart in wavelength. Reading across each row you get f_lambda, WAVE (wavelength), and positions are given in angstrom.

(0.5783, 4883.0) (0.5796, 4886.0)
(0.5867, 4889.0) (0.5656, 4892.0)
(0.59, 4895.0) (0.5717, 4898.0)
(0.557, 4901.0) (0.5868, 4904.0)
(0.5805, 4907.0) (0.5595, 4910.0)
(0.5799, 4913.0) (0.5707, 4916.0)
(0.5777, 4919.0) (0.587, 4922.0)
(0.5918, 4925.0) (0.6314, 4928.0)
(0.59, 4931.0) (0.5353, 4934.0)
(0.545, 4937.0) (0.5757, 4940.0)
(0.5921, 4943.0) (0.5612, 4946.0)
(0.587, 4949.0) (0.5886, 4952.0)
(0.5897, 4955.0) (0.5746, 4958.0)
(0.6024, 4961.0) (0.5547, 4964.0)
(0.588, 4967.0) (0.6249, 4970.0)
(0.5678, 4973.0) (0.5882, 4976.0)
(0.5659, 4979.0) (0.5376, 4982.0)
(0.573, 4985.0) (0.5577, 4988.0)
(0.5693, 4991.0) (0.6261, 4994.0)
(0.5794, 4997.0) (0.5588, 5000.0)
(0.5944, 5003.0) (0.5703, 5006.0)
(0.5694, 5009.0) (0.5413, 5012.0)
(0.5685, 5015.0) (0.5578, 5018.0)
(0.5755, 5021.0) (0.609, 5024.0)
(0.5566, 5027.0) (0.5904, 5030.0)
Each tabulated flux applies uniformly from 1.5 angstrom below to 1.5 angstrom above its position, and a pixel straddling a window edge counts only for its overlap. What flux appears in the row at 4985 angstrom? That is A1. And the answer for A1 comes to 0.573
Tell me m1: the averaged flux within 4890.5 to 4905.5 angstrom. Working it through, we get 0.574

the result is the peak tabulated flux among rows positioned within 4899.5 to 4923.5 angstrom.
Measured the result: 0.587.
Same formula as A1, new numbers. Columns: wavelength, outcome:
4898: 0.5717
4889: 0.5867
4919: 0.5777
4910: 0.5595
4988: 0.5577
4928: 0.6314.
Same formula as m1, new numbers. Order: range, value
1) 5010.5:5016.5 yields 0.555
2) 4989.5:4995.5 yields 0.598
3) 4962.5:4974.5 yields 0.584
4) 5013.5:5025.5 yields 0.578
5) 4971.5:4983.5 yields 0.565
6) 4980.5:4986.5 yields 0.555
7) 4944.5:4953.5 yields 0.579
